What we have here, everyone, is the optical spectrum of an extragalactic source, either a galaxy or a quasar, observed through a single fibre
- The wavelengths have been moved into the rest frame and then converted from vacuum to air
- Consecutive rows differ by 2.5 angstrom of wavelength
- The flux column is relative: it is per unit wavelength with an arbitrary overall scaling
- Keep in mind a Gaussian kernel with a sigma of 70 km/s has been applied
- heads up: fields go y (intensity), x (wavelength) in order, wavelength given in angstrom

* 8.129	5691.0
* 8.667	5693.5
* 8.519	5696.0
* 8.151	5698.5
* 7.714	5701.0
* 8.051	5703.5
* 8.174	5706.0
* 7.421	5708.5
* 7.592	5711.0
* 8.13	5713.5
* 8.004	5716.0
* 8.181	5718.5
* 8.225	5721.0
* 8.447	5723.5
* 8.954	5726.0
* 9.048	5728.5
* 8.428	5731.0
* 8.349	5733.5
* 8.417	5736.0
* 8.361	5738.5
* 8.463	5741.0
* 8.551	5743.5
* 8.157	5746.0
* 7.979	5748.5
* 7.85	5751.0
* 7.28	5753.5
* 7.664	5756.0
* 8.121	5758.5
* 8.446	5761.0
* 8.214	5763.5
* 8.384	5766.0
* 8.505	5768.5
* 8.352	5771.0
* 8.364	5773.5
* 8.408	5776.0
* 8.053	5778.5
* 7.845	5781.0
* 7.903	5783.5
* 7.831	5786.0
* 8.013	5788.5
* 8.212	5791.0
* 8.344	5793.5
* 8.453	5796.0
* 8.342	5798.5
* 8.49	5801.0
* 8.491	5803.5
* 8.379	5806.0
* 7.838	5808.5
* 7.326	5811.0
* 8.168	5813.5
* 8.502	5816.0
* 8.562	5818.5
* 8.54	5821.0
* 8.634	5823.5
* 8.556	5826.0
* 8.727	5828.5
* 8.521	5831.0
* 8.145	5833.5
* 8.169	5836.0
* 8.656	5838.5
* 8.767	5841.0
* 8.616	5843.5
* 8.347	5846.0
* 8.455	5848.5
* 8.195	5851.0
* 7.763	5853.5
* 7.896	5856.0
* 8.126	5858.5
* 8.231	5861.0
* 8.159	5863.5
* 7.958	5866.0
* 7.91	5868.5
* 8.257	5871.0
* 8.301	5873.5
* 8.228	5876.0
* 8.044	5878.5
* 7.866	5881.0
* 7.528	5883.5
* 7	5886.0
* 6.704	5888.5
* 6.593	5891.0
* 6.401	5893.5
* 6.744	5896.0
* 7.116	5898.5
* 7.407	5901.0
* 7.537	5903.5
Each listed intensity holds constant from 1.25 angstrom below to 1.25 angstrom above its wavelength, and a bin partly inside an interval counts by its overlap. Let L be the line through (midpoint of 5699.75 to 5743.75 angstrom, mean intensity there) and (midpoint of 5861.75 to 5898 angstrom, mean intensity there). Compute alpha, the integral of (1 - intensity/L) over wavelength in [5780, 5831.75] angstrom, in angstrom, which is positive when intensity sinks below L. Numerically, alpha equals -2.61 angstrom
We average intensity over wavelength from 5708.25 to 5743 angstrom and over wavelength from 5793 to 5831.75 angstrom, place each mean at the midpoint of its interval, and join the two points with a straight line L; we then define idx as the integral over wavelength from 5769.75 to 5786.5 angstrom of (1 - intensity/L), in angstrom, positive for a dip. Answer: 0.5 angstrom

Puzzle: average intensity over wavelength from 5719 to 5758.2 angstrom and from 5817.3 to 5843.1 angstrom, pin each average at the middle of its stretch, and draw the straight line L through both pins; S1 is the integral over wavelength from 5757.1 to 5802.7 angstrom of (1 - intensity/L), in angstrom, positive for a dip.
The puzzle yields 0.82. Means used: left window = 8.27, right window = 8.53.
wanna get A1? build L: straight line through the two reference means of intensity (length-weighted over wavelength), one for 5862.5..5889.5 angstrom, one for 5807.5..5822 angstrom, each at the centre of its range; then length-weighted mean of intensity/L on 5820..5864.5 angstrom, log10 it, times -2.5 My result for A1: -0.05 mag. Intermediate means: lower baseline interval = 8.15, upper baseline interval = 7.82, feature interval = 8.36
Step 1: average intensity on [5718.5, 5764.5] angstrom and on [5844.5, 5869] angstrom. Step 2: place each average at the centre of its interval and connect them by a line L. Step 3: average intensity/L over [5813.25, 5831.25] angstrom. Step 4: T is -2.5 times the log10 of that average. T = -0.05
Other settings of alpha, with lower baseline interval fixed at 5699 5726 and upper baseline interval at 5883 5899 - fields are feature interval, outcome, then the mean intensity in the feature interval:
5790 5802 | -1.4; 8.37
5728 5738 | -0.8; 8.51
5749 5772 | -1.1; 8.08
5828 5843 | -2.7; 8.49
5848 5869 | -3.0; 8.07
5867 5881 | -2.4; 8.12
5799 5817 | -1.9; 8.17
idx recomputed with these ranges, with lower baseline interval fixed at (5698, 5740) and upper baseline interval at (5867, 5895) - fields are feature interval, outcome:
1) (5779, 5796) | -0.3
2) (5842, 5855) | -1.0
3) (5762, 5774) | -0.5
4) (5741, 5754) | 0.1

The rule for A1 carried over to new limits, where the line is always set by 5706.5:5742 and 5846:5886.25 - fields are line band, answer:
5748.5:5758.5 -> 0.07 mag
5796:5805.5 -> -0.04 mag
